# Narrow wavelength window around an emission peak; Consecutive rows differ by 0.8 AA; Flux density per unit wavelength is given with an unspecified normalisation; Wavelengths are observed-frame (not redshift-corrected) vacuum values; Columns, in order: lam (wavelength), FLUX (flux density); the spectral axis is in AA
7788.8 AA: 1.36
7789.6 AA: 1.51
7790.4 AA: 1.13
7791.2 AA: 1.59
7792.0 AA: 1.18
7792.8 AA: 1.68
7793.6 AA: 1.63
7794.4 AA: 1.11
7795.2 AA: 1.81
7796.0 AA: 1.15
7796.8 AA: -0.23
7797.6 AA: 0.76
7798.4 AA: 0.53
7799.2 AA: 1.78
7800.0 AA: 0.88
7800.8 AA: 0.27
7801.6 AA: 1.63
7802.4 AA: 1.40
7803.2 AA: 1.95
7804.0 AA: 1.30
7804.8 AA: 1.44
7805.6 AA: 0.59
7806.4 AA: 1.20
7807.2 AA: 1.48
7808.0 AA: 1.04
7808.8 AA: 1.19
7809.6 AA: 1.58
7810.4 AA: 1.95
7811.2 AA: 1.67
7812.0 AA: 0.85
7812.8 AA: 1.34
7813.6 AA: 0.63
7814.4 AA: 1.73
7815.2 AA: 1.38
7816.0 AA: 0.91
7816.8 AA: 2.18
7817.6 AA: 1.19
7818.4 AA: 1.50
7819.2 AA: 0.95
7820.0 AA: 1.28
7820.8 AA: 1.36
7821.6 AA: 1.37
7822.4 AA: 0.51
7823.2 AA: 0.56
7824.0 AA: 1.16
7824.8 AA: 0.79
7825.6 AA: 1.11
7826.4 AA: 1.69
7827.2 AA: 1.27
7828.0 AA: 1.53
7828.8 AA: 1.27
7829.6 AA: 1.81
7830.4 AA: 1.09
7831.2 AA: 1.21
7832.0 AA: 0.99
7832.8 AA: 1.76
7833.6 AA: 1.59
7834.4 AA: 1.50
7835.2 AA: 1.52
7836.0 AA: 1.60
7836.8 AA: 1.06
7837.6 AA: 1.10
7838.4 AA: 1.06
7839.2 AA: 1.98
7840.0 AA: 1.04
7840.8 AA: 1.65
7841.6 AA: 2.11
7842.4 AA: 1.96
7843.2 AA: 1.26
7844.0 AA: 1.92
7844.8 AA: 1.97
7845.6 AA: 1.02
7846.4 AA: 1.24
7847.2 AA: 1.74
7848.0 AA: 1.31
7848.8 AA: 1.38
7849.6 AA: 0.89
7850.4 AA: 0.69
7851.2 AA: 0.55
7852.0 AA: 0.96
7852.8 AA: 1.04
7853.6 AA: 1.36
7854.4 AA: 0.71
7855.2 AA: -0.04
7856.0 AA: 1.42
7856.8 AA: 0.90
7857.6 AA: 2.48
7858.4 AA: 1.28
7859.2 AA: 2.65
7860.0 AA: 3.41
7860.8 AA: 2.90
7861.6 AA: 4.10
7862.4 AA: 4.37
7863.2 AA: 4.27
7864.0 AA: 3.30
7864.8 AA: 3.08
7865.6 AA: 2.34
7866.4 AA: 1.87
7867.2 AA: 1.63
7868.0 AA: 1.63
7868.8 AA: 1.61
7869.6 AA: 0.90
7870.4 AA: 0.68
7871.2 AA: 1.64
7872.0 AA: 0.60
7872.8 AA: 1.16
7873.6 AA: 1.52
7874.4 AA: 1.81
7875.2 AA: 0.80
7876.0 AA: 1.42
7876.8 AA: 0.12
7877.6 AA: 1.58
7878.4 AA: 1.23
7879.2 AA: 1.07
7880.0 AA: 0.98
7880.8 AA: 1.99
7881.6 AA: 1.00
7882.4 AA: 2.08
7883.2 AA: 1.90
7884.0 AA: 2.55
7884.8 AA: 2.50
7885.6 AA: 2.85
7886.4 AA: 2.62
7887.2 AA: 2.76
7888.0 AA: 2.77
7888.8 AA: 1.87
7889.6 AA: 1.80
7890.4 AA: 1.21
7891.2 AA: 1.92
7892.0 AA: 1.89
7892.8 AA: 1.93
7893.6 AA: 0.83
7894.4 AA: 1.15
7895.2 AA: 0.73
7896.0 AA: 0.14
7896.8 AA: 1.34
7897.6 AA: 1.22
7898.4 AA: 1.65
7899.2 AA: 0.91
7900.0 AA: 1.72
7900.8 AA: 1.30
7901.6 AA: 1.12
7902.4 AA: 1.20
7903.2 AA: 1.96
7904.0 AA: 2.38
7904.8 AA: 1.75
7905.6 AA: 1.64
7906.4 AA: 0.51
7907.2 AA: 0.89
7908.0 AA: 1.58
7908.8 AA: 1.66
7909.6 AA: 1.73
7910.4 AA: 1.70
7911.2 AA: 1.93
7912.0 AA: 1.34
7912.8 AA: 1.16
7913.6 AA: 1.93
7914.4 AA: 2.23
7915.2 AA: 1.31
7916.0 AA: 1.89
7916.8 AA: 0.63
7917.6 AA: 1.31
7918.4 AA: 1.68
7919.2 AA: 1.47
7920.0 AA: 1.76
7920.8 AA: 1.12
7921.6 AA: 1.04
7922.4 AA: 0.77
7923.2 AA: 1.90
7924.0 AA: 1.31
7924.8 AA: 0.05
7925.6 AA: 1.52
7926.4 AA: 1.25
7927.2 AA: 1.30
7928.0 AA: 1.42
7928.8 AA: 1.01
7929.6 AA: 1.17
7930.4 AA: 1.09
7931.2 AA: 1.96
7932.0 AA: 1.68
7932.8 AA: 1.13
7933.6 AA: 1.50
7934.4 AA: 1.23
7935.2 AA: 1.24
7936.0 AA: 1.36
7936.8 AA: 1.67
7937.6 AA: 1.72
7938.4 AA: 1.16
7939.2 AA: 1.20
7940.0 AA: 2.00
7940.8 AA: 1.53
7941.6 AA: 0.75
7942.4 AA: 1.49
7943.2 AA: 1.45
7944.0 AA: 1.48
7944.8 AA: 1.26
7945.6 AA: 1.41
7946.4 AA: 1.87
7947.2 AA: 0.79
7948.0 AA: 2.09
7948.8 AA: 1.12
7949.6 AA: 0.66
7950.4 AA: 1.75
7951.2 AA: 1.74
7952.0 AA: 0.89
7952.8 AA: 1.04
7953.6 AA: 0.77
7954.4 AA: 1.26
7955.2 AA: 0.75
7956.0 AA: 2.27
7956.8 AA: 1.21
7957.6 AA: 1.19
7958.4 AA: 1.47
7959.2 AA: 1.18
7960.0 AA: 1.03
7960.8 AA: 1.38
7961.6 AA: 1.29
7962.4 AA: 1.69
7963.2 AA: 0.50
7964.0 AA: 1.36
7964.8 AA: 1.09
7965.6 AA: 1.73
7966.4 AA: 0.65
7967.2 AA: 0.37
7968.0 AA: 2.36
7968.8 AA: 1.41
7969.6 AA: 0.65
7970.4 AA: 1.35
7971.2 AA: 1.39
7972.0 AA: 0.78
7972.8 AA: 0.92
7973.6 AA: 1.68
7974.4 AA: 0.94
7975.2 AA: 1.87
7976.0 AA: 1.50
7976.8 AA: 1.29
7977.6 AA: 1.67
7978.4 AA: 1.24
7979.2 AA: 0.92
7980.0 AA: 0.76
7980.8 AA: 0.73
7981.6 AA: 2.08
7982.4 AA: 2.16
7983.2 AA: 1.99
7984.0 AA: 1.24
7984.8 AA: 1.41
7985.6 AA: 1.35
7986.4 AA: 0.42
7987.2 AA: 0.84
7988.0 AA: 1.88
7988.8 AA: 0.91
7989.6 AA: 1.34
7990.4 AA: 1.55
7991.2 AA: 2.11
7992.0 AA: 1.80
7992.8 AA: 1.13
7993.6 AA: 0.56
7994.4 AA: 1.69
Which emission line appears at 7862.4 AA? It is H-alpha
